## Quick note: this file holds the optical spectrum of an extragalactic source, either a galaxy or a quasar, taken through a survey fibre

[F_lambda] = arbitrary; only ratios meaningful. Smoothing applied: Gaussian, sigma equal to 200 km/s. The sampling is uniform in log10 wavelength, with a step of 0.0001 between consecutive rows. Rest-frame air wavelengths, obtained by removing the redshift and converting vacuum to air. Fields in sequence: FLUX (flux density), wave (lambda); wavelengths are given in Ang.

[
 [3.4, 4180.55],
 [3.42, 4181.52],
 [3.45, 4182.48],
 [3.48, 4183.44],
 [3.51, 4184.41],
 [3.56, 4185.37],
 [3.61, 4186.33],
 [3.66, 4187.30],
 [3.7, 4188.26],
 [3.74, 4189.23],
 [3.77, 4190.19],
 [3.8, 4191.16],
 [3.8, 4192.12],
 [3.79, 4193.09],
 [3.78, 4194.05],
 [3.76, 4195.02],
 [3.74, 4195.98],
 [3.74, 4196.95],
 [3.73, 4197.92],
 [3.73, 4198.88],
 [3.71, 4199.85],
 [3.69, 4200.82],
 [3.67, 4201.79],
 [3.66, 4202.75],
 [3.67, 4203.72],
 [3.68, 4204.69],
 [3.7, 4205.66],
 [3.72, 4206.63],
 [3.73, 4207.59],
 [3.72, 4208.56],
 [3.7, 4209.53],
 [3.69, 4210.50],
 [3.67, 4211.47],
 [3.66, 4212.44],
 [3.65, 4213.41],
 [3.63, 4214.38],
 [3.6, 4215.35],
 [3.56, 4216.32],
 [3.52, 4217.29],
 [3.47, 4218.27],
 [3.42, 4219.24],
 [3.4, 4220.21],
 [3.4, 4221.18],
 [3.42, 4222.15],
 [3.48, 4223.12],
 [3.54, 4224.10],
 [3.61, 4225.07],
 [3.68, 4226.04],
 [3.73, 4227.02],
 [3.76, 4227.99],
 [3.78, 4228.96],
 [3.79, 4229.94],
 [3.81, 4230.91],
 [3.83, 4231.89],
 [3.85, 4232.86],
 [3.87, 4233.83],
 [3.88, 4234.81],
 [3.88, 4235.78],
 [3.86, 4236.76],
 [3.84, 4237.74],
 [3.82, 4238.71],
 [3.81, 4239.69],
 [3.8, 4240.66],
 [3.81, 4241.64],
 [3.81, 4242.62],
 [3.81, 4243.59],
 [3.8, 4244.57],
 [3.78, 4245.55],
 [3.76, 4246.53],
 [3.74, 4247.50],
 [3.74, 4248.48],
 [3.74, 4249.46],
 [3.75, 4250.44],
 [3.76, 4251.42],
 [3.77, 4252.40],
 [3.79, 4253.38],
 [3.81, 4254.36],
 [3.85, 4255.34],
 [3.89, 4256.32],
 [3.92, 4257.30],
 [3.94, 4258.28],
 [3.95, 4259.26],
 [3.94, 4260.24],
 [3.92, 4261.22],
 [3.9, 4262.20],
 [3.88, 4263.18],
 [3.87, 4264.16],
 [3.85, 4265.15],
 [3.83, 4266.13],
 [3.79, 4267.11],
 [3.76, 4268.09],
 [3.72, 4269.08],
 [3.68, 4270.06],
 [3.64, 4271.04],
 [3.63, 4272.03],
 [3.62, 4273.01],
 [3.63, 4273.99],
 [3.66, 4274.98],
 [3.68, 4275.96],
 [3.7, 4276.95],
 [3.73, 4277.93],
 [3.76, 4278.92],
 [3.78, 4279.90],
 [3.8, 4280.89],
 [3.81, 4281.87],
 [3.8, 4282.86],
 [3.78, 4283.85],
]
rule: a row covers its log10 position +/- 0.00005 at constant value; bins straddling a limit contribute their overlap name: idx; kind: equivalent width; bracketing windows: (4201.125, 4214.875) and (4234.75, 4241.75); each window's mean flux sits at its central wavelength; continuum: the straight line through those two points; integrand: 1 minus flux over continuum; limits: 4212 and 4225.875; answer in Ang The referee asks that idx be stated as 0.8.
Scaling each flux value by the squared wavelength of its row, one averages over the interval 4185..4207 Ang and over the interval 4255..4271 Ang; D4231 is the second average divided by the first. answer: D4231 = 1.07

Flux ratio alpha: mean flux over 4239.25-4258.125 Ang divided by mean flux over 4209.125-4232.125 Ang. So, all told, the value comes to 1.1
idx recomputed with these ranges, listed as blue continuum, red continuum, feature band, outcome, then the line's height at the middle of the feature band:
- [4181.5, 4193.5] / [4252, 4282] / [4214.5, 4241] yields 0.28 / 3.72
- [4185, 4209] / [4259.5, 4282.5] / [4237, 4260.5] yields -0.41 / 3.75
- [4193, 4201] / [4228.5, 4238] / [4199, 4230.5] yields 1.31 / 3.79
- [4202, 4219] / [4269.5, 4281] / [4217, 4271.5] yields -1.34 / 3.67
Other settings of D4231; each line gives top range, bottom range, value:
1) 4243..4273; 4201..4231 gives 1.07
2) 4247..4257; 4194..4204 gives 1.05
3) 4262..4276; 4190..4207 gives 1.04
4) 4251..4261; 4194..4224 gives 1.09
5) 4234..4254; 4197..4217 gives 1.05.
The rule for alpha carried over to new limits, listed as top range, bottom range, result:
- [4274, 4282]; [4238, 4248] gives 0.98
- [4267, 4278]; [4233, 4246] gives 0.96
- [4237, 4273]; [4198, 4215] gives 1.03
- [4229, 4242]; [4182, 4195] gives 1.04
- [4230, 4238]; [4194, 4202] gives 1.03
